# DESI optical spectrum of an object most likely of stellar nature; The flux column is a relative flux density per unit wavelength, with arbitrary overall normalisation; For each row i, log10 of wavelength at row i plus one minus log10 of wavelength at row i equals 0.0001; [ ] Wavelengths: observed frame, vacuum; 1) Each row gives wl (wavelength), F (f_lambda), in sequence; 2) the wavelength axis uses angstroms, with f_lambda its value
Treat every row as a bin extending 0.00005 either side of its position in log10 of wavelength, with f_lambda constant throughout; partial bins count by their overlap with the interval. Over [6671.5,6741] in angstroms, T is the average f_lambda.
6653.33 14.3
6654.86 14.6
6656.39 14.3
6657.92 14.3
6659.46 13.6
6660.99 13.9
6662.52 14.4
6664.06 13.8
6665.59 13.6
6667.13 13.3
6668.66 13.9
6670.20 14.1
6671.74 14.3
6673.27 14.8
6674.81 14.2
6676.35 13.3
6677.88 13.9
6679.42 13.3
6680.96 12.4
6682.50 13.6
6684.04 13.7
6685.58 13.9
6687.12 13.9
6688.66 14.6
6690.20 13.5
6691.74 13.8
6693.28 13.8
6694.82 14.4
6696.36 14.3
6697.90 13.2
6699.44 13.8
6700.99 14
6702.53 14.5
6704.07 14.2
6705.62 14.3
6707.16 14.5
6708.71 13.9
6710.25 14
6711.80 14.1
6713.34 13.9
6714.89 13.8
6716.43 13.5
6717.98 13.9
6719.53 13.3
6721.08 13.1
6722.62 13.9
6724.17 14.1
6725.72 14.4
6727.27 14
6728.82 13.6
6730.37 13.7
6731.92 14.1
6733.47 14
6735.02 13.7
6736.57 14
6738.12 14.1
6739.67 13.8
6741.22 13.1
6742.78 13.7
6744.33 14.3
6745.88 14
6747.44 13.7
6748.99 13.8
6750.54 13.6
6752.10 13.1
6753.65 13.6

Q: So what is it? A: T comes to 13.9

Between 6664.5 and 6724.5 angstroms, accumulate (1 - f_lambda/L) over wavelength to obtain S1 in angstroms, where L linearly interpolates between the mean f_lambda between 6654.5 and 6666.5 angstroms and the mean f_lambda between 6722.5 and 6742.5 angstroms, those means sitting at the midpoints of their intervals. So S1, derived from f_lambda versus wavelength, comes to 0.4 angstroms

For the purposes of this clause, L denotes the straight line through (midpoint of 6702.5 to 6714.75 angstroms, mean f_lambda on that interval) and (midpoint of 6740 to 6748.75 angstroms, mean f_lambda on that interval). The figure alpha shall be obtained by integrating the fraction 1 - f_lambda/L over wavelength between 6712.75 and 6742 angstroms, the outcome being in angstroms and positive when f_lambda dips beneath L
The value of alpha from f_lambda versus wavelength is 0.3 angstroms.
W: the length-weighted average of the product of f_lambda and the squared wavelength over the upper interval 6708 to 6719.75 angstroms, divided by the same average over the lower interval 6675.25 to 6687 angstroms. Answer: 1.0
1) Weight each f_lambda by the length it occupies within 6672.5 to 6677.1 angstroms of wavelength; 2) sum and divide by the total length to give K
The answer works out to 14.1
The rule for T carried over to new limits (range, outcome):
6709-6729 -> 13.8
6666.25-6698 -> 13.8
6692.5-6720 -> 14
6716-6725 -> 13.6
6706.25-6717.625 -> 14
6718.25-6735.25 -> 13.8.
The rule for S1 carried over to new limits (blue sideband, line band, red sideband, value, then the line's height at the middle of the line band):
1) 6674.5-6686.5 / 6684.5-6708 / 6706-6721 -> -0.63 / 13.7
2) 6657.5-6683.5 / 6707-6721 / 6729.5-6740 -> 0.07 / 13.9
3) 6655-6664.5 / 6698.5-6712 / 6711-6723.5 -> -0.35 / 13.8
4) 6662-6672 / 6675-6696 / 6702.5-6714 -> 0.41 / 14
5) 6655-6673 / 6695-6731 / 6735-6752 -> -0.15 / 13.9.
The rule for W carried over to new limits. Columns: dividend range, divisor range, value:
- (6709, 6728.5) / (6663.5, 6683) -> 1.02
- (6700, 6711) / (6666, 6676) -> 1.02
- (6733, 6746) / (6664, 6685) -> 1.03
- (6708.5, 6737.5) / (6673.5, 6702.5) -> 1.01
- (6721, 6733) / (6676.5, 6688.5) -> 1.04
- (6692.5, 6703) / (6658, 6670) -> 1.02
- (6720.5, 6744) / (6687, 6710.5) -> 0.99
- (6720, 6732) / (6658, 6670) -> 1.02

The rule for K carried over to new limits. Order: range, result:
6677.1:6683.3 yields 13.3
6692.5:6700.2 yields 13.9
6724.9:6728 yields 14.2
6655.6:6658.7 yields 14.3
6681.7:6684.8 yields 13.6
